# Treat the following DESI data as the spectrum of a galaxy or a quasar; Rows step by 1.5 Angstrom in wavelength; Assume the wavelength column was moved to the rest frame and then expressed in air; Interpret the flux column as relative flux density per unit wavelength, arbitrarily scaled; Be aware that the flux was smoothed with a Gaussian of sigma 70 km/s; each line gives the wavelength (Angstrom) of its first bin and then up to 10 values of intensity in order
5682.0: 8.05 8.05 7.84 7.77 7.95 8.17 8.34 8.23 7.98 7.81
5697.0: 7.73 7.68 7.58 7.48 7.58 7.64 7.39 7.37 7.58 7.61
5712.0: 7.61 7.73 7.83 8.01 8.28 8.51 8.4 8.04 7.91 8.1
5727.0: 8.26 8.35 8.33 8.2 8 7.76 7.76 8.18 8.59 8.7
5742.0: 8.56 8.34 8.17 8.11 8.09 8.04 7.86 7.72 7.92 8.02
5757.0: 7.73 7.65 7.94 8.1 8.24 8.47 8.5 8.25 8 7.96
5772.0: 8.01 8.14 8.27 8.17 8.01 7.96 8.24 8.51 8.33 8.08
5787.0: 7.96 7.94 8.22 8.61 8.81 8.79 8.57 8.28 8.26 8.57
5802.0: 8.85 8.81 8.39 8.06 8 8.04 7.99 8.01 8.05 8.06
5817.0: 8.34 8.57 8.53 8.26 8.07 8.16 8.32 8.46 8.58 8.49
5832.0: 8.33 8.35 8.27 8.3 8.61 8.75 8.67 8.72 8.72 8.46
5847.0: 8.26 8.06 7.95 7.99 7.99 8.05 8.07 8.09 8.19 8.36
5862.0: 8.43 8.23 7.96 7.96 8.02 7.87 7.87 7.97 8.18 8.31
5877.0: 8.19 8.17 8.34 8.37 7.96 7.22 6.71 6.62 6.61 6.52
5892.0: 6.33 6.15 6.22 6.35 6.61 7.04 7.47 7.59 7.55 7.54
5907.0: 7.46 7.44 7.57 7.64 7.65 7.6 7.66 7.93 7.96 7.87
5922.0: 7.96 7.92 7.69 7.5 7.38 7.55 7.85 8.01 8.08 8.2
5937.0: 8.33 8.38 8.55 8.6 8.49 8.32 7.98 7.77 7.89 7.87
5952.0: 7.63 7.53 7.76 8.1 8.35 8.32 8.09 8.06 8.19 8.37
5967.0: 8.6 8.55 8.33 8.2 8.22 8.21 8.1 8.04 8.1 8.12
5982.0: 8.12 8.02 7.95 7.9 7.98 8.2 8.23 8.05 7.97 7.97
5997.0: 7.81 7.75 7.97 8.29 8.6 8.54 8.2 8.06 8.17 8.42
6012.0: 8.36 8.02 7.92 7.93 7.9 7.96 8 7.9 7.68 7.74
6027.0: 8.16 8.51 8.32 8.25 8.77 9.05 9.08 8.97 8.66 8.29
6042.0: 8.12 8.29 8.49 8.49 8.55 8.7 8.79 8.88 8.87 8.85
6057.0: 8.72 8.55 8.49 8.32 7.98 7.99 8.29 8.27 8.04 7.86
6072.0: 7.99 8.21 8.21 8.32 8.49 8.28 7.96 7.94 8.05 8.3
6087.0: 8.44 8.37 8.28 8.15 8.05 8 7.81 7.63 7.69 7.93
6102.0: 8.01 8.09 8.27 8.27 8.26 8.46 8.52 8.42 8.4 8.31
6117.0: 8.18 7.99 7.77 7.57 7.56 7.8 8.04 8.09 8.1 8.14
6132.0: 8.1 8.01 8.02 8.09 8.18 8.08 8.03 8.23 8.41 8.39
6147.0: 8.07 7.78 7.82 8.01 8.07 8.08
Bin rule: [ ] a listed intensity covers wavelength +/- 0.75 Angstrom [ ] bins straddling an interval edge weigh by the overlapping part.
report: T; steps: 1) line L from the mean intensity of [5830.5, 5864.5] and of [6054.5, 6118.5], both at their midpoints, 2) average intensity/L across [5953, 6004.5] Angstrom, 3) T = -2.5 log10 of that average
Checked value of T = 0.02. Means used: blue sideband 8.31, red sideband 8.21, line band 8.13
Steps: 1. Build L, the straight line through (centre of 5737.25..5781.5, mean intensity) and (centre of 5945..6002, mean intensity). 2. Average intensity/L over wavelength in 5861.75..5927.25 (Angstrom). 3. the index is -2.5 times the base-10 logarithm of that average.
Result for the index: 0.08 mag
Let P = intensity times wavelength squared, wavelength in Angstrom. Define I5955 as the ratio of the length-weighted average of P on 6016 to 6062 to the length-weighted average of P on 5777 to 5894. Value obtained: 1.11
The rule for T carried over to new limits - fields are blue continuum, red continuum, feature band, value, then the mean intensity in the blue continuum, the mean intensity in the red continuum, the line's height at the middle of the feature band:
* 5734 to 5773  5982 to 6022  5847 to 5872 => 0.00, 8.11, 8.08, 8.1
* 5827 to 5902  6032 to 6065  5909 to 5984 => 0.02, 7.87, 8.59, 8.19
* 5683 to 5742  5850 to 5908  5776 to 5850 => -0.08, 7.96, 7.6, 7.74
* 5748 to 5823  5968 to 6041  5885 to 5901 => 0.24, 8.2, 8.19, 8.2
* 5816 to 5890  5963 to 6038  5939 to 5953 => 0.01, 8.14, 8.19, 8.17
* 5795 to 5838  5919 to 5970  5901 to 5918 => 0.07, 8.33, 8.06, 8.13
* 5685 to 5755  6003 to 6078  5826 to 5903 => 0.04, 7.98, 8.33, 8.14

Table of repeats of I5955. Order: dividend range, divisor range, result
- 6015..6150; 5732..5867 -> 1.10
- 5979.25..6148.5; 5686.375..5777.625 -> 1.14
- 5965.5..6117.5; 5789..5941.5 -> 1.10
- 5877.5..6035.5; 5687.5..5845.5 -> 1.03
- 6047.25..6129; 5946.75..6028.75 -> 1.05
